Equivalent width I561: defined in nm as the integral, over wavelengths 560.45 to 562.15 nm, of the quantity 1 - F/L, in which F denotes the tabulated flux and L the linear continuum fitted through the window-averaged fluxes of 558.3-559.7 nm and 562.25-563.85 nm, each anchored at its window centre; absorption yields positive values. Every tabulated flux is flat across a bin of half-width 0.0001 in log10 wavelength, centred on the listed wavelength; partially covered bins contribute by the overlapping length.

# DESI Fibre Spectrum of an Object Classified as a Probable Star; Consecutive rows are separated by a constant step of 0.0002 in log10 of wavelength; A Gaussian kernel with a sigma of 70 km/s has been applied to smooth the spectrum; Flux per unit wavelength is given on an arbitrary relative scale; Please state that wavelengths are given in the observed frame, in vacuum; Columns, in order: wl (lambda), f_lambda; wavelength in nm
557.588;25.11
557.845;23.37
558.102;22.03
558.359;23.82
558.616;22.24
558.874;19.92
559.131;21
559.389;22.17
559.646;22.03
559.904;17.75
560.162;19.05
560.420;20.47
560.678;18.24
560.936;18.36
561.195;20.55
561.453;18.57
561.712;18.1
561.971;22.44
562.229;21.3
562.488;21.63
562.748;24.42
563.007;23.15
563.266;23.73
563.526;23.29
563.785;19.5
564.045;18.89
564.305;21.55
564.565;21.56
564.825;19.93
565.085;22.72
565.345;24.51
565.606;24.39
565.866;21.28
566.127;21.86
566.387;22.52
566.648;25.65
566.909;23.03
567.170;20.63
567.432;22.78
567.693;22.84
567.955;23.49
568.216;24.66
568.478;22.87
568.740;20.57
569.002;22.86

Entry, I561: 0.21 nm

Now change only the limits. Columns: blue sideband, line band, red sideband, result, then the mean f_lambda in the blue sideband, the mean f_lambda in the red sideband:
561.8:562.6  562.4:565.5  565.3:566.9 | 0.036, 21.6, 23.3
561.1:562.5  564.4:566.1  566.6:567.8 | -0.034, 20.3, 22.8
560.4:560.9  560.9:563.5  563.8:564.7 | -0.235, 18.9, 20.5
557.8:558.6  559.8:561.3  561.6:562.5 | 0.178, 22.9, 20.8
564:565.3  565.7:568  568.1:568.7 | -0.024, 21.3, 23.2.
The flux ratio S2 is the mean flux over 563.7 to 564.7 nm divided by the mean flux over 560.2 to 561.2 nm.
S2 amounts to 1.06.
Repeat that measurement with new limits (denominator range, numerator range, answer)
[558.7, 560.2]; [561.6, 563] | 1.06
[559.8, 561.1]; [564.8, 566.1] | 1.21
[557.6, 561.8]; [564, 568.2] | 1.09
